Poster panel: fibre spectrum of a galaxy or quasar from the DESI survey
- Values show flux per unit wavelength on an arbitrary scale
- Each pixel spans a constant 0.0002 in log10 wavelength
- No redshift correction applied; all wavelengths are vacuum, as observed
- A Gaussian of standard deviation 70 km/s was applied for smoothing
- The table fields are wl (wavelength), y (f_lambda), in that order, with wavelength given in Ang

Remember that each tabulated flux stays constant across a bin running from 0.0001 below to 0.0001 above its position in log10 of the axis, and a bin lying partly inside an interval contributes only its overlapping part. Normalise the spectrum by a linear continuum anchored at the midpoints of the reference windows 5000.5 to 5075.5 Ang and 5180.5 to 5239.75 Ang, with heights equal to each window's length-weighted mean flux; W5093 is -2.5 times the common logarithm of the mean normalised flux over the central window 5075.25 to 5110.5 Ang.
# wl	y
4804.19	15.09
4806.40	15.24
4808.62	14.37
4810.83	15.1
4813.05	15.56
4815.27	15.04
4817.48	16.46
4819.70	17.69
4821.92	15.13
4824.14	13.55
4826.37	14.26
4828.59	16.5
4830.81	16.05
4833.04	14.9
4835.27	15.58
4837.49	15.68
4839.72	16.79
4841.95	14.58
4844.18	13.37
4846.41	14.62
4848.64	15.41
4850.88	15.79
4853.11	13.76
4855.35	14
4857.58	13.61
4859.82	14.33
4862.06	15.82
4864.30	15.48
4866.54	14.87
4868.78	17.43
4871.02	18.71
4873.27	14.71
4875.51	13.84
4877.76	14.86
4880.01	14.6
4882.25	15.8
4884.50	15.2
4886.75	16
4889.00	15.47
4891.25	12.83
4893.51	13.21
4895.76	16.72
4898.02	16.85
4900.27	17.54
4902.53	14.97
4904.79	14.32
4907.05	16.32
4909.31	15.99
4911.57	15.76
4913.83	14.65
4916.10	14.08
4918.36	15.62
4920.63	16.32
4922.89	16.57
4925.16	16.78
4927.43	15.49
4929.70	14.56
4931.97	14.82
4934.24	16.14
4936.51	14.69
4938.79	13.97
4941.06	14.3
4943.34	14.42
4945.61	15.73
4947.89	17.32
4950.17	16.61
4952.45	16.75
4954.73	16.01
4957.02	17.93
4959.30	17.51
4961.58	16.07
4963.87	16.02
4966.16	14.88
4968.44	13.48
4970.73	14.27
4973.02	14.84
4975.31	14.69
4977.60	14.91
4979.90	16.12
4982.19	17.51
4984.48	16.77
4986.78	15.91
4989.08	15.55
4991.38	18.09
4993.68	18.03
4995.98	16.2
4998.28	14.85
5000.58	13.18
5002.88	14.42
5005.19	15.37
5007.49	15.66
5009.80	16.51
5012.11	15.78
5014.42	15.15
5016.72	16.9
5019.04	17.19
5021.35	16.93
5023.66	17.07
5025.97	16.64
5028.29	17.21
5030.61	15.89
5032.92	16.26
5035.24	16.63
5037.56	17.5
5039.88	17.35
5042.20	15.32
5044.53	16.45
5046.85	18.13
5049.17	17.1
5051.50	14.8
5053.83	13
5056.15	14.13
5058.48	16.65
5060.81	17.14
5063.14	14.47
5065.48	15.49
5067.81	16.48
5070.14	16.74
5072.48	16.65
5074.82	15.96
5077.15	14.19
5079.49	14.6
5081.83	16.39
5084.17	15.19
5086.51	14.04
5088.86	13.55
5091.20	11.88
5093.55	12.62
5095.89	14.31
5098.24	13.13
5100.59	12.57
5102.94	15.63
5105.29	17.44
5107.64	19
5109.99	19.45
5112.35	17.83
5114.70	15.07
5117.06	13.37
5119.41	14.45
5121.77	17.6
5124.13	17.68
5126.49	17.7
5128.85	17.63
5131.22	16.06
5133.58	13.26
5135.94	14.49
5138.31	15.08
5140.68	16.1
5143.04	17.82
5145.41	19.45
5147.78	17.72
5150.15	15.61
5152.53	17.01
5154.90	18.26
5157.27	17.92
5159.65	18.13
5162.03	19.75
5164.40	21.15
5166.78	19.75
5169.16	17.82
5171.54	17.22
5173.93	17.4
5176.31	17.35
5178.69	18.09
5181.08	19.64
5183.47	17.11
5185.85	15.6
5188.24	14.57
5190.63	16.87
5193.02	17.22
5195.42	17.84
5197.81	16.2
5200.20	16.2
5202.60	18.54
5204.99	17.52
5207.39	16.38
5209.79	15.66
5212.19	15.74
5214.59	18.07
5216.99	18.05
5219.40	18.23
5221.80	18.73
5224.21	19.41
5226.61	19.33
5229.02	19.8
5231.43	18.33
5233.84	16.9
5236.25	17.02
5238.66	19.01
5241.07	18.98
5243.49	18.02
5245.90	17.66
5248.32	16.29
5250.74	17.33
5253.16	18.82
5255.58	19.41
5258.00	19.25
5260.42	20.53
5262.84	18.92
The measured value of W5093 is 0.12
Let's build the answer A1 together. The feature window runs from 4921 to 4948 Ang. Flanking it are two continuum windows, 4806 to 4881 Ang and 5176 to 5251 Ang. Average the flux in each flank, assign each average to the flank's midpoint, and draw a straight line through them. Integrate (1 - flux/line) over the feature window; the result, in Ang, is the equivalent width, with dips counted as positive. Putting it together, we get 0.8 Ang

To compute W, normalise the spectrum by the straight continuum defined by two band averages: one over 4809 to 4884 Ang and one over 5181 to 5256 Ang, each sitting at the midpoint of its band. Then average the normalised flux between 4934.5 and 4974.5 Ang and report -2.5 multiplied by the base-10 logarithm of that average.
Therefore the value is 0.02 mag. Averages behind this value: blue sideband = 15.3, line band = 15.6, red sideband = 17.6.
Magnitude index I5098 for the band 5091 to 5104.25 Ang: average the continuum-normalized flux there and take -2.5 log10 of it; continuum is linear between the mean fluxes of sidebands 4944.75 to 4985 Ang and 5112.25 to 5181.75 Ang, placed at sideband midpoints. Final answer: 0.24 mag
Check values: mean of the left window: 16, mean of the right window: 17.2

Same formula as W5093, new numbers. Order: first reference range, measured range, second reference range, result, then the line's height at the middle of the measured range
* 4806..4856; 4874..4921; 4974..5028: 0.02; 15.5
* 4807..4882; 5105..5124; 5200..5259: 0.02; 17.2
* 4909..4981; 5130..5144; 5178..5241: 0.11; 17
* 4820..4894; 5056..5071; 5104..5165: 0.04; 16.6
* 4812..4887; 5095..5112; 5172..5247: 0.06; 16.9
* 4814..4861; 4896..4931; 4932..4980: -0.03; 15.4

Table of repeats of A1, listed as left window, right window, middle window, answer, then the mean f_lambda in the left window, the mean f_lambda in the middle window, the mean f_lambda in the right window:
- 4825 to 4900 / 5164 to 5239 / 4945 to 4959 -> -0.8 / 15.2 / 16.8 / 17.7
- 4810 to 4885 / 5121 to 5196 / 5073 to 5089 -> 1.7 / 15.3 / 15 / 17.3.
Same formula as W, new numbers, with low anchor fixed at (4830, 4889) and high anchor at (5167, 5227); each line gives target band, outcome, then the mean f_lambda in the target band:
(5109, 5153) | 0.03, 16.5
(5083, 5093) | 0.22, 13.6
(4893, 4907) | -0.02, 15.8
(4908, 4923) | 0.00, 15.5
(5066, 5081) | 0.06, 15.8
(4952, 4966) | -0.05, 16.6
